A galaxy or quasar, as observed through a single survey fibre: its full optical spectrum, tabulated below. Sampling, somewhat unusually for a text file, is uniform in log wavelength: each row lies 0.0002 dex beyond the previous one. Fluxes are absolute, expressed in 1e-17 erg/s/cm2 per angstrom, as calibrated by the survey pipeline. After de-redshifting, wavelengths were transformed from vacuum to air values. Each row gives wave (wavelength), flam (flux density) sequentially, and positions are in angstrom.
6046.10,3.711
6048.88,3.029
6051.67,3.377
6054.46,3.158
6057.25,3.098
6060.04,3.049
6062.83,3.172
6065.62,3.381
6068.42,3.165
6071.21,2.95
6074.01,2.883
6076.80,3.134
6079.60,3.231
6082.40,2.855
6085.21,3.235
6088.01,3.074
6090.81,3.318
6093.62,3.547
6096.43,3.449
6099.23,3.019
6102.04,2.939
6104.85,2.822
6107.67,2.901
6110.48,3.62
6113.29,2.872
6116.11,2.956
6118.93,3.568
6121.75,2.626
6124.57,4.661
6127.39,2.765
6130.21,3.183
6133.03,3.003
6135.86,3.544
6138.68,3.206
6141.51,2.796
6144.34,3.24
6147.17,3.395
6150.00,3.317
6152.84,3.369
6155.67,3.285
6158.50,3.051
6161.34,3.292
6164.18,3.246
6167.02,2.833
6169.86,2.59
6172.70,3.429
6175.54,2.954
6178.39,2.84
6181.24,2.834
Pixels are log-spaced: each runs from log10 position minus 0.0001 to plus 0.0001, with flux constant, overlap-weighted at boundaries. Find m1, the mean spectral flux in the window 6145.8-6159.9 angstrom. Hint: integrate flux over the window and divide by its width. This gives 3.28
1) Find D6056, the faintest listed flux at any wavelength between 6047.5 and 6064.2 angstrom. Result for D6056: 3.029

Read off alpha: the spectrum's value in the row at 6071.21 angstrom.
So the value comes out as 2.95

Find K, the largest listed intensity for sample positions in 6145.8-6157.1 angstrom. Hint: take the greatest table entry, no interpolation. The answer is 3.395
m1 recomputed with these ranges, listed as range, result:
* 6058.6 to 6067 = 3.2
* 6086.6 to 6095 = 3.31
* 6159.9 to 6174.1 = 3.08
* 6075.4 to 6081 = 3.19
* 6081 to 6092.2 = 3.12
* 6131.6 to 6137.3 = 3.28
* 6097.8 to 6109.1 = 2.92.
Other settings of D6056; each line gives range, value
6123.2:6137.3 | 2.765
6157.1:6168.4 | 2.833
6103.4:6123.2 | 2.626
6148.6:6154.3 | 3.317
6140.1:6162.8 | 2.796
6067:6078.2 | 2.883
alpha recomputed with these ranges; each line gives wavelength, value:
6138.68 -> 3.206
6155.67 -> 3.285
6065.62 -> 3.381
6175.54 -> 2.954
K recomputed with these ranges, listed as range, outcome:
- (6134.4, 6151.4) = 3.544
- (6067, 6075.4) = 3.165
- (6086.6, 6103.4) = 3.547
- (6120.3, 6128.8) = 4.661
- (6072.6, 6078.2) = 3.134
